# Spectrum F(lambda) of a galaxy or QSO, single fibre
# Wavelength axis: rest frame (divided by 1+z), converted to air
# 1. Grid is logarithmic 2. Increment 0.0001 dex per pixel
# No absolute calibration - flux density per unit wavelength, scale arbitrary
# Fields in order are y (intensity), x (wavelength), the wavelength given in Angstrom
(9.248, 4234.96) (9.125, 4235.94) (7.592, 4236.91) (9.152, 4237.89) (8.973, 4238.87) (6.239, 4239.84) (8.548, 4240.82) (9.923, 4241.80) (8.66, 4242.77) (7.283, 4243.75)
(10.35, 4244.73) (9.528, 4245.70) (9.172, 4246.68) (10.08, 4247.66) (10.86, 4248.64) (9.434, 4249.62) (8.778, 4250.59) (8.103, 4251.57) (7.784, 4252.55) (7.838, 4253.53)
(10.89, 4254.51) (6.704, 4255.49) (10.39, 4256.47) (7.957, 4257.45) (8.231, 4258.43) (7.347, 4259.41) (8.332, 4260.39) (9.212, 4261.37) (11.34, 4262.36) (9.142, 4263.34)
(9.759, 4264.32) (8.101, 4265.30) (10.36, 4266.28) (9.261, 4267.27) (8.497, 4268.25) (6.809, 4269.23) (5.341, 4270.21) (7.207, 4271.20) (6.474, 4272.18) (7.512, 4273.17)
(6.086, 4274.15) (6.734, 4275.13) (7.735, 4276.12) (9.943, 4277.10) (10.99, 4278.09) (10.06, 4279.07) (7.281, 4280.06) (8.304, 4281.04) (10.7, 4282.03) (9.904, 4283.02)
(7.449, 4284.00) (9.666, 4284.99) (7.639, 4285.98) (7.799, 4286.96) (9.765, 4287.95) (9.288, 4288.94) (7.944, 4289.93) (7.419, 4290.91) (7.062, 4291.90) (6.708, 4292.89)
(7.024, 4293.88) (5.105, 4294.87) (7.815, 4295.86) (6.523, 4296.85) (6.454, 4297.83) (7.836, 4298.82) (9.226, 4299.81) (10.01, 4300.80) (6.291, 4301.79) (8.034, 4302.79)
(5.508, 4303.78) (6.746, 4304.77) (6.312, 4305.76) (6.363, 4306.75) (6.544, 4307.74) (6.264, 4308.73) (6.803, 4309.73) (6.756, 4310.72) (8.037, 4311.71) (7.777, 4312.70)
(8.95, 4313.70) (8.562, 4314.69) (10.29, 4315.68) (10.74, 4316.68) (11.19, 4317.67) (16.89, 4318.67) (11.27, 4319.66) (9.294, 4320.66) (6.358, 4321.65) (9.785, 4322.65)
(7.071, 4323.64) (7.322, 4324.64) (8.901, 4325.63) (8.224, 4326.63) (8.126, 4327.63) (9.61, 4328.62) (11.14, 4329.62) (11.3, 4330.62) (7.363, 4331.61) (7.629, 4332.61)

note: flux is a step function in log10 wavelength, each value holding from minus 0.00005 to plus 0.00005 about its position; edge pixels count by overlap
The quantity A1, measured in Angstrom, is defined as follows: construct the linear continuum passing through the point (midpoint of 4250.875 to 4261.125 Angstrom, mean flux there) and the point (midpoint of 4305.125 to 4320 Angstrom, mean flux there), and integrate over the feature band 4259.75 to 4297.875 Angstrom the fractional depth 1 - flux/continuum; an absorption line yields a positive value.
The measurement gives 1.62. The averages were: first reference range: 8.39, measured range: 8.19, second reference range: 8.81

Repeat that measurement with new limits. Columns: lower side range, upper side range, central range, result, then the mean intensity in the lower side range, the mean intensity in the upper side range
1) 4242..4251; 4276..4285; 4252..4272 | 1.8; 9.38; 9.24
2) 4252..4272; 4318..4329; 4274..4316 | 5.1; 8.49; 9.37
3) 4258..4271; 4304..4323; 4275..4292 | -0.3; 8.56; 8.63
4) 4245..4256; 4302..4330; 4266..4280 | 1.3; 9.05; 8.5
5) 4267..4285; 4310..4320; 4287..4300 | 2.1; 8.16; 9.96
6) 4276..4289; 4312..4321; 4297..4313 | 4.6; 9.07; 10.5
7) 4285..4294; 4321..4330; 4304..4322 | -0.6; 7.98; 8.49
